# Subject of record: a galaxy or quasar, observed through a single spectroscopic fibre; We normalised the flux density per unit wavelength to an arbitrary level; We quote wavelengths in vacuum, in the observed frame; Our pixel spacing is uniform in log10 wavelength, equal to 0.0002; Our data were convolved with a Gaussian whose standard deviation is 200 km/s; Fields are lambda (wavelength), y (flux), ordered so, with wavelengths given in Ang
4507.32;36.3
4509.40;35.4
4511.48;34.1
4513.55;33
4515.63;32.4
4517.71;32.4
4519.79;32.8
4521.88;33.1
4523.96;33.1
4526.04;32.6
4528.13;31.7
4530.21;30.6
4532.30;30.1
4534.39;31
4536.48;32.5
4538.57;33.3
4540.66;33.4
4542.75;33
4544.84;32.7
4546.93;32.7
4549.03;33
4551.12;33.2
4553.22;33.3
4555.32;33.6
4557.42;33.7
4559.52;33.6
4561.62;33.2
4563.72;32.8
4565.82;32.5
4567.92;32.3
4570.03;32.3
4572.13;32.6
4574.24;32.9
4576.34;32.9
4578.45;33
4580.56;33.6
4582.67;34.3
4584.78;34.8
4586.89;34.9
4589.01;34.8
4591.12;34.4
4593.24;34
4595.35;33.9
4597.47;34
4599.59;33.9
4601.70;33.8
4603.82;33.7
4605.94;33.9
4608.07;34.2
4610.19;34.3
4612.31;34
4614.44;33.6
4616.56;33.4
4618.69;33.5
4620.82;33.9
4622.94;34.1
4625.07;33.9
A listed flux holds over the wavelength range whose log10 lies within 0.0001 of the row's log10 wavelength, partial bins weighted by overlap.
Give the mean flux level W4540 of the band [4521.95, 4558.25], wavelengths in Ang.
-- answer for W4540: 32.6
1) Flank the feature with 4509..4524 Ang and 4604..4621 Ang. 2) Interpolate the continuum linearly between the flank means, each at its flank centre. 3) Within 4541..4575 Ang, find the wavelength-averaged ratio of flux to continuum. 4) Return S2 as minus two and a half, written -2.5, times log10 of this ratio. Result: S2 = 0.02 mag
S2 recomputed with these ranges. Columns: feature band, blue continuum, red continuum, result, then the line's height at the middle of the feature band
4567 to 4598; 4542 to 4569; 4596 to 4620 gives -0.006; 33.5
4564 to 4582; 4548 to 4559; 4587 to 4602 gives 0.031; 33.8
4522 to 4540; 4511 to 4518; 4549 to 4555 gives 0.038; 33.1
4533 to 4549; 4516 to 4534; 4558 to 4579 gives -0.010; 32.3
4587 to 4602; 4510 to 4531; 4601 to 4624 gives -0.018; 33.6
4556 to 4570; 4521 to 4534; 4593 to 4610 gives -0.005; 32.8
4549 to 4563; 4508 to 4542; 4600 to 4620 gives -0.010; 33.1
